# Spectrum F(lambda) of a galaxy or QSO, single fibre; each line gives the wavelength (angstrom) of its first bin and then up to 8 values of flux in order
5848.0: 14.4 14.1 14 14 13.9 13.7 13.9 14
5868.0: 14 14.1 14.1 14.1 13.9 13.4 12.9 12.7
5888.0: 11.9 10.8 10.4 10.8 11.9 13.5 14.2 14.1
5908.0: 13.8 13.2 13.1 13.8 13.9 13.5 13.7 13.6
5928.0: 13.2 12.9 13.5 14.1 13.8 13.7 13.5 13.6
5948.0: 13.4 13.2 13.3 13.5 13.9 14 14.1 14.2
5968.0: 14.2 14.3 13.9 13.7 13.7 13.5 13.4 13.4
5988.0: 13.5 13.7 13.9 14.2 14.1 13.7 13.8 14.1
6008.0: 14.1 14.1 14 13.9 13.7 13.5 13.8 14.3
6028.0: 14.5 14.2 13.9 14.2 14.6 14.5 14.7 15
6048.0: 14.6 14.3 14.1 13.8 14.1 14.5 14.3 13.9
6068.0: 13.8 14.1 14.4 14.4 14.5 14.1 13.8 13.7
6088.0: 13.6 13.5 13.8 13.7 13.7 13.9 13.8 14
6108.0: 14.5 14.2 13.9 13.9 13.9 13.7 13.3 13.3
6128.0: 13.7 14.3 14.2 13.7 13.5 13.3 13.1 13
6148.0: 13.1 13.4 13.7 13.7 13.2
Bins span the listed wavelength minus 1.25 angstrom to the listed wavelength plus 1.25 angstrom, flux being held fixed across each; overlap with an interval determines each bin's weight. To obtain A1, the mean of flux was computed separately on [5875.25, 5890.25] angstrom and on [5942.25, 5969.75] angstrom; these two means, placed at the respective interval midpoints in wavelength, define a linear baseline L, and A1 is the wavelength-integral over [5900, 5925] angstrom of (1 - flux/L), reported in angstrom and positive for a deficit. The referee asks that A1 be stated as -0.8 angstrom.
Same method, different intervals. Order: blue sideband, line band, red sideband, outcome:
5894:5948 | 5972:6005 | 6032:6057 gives 0.4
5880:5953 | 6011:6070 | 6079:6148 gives -3.0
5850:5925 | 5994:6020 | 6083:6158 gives -0.9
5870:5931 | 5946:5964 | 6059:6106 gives -0.4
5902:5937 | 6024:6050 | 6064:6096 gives -1.1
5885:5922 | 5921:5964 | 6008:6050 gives -1.2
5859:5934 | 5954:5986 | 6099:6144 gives -1.0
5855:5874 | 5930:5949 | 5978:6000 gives 0.3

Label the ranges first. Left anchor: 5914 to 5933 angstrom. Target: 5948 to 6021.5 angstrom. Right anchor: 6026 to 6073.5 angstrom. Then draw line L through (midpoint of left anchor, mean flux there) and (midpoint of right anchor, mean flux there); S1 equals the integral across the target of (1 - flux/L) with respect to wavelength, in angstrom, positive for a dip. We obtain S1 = 0.41 angstrom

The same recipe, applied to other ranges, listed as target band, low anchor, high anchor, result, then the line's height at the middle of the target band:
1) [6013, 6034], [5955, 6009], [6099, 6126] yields -0.17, 13.9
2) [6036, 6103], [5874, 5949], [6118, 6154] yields -3.50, 13.4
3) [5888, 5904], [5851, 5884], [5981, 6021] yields 2.26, 13.9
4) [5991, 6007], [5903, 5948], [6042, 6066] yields 0.08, 14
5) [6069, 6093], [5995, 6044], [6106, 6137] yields -0.06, 14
